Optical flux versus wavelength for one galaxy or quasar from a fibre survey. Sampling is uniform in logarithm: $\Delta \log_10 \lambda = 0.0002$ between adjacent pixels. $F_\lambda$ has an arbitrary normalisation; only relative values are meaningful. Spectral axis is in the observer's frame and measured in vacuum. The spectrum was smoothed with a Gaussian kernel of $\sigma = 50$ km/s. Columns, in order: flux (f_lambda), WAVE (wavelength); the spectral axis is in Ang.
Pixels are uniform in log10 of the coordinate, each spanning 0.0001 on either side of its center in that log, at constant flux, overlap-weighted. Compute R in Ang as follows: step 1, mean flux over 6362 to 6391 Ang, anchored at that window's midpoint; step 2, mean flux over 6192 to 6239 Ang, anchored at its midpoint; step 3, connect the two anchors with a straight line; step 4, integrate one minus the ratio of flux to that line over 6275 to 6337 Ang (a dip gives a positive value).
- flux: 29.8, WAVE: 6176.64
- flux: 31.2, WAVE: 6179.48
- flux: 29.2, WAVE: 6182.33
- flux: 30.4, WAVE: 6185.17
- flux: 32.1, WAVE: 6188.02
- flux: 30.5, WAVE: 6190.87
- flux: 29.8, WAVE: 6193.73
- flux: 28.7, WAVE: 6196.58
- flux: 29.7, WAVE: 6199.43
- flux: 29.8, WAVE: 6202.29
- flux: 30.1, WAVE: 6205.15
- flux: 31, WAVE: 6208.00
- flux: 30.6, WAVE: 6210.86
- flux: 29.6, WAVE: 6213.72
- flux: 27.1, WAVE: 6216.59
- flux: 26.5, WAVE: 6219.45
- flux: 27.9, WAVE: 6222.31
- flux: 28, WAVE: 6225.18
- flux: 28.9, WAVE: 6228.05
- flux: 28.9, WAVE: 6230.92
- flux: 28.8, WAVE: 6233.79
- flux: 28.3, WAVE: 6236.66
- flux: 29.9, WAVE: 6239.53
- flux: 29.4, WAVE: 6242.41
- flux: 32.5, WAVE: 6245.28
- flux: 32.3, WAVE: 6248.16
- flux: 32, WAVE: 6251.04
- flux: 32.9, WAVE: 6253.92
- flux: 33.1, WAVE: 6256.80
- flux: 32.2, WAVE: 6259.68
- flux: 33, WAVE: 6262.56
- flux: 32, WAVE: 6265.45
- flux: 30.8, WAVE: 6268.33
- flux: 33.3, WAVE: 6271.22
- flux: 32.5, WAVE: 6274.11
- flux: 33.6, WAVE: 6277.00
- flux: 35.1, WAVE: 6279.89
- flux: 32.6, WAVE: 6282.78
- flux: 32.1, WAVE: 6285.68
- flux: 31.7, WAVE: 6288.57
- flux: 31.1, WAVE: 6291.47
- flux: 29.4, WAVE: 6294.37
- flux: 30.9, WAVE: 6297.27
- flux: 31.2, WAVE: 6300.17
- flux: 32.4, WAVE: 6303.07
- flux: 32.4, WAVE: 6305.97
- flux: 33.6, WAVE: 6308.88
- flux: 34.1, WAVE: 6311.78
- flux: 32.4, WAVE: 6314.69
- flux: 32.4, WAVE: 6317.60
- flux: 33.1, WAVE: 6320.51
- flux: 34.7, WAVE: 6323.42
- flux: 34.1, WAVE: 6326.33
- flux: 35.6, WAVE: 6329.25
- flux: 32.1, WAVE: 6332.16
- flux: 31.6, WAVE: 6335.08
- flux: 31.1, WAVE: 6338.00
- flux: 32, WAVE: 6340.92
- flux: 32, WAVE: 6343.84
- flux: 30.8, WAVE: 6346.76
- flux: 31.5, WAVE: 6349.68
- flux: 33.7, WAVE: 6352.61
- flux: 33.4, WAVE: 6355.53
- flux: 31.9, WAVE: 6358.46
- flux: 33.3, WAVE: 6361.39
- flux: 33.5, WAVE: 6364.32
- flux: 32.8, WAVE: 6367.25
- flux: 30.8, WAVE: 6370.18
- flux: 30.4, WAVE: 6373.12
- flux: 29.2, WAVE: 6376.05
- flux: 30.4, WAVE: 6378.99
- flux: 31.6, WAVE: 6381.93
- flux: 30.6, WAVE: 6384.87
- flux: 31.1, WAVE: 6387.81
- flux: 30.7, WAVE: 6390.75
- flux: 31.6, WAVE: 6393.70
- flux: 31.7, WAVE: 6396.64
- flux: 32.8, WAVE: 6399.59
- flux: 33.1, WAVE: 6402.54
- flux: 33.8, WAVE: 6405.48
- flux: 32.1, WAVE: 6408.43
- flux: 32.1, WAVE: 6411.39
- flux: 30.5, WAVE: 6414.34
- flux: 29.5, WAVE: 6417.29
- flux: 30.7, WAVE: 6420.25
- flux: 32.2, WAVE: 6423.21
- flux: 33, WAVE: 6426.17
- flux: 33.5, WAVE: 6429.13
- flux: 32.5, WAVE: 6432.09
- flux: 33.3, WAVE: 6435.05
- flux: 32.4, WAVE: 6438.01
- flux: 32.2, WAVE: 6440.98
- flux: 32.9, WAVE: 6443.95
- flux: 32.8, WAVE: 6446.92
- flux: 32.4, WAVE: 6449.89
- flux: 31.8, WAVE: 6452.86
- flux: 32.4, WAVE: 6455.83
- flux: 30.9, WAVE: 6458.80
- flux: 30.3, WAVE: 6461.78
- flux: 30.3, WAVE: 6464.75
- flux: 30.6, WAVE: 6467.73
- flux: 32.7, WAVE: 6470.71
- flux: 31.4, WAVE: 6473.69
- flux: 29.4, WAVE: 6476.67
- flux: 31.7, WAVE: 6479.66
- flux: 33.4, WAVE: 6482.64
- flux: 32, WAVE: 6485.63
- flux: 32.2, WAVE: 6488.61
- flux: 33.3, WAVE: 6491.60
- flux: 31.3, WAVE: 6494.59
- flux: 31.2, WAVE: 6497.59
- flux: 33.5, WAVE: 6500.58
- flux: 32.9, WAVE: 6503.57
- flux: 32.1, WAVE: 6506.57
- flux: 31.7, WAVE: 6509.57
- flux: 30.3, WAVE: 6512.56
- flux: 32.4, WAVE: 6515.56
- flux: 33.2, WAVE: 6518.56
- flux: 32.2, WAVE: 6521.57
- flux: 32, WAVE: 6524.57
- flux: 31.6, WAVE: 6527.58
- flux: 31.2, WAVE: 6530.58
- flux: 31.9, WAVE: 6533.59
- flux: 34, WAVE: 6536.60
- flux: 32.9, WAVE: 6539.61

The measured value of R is -4.98 Ang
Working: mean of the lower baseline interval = 29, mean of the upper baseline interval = 31.2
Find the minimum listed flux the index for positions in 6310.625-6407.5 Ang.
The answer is 29.2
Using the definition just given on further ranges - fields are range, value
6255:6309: 29.4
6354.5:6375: 30.4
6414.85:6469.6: 29.5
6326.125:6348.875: 30.8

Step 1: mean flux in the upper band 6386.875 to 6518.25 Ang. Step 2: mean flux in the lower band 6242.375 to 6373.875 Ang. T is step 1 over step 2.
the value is 0.99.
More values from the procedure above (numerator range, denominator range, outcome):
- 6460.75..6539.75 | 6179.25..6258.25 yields 1.07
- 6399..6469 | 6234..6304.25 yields 1.01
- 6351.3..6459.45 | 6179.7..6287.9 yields 1.04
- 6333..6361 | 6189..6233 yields 1.10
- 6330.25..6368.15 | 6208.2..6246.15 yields 1.12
